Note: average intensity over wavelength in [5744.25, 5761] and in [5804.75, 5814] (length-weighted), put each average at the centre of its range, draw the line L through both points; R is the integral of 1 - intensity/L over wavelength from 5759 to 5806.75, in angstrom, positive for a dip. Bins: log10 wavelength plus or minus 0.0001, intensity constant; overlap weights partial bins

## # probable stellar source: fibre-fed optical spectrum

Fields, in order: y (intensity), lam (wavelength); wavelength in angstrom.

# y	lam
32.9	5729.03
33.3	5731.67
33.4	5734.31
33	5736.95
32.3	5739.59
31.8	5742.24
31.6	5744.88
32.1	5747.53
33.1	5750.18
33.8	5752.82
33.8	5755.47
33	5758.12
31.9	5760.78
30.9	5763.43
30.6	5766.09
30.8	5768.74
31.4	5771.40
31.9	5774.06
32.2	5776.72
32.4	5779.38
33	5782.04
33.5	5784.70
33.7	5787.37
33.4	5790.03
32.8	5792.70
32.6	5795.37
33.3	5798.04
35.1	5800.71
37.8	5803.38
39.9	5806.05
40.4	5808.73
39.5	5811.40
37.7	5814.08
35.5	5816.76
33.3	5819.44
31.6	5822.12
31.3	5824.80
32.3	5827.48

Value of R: 4.4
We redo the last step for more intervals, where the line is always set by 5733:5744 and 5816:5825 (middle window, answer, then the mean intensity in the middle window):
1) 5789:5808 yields -1.34 angstrom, 35.2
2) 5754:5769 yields 0.35 angstrom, 31.9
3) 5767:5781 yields 0.44 angstrom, 31.7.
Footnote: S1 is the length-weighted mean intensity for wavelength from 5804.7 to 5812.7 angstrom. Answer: 39.9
